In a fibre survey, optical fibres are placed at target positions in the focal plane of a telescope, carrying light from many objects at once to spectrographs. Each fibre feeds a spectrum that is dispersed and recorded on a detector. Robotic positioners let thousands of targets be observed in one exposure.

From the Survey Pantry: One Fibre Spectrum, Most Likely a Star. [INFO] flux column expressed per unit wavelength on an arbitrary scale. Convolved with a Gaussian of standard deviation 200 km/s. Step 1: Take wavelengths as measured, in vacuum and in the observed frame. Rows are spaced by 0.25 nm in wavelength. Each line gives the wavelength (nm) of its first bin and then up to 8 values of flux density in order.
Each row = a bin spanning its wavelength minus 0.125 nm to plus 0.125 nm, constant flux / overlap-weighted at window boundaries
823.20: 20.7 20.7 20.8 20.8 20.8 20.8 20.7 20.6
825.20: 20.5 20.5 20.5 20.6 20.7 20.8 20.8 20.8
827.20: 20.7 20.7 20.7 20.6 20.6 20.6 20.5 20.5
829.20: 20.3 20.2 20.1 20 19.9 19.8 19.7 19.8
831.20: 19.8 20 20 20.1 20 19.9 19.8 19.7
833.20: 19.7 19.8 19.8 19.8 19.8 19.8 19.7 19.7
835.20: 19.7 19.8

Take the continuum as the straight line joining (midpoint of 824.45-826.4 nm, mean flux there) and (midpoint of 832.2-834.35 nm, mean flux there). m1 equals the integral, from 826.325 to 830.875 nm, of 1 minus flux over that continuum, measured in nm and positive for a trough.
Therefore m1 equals -0.03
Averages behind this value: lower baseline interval 20.6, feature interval 20.4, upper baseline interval 19.8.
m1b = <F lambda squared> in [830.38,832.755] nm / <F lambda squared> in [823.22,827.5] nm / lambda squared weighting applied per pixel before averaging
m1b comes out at 0.98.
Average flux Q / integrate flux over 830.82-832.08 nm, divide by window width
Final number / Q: 19.9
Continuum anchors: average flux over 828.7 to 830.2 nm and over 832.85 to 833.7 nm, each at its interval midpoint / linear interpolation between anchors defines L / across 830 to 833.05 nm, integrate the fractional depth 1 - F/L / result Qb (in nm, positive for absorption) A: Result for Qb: 0.01 nm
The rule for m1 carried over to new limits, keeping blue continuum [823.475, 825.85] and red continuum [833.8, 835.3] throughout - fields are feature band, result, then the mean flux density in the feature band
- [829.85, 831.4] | 0.02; 19.8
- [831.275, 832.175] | 0.00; 20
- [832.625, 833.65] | 0.01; 19.8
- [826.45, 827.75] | -0.02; 20.7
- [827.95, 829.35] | -0.01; 20.5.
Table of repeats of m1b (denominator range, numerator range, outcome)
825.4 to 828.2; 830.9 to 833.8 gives 0.97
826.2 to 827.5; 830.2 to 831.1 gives 0.96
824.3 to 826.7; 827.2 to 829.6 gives 1.00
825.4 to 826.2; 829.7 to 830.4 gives 0.98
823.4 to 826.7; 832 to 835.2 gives 0.98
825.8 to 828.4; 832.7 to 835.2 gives 0.97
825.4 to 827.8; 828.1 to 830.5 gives 0.99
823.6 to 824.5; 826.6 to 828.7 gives 1.00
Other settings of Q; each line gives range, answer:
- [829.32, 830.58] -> 20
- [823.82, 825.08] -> 20.7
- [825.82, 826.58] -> 20.7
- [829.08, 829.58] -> 20.2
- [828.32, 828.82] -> 20.6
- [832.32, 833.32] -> 19.8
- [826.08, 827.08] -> 20.8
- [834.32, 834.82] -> 19.8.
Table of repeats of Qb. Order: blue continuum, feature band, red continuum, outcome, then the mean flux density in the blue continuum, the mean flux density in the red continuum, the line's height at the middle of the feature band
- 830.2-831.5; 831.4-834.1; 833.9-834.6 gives -0.01 nm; 19.8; 19.8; 19.8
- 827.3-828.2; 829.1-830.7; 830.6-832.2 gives 0.02 nm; 20.7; 19.9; 20.2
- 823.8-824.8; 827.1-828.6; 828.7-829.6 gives -0.01 nm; 20.8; 20.4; 20.5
